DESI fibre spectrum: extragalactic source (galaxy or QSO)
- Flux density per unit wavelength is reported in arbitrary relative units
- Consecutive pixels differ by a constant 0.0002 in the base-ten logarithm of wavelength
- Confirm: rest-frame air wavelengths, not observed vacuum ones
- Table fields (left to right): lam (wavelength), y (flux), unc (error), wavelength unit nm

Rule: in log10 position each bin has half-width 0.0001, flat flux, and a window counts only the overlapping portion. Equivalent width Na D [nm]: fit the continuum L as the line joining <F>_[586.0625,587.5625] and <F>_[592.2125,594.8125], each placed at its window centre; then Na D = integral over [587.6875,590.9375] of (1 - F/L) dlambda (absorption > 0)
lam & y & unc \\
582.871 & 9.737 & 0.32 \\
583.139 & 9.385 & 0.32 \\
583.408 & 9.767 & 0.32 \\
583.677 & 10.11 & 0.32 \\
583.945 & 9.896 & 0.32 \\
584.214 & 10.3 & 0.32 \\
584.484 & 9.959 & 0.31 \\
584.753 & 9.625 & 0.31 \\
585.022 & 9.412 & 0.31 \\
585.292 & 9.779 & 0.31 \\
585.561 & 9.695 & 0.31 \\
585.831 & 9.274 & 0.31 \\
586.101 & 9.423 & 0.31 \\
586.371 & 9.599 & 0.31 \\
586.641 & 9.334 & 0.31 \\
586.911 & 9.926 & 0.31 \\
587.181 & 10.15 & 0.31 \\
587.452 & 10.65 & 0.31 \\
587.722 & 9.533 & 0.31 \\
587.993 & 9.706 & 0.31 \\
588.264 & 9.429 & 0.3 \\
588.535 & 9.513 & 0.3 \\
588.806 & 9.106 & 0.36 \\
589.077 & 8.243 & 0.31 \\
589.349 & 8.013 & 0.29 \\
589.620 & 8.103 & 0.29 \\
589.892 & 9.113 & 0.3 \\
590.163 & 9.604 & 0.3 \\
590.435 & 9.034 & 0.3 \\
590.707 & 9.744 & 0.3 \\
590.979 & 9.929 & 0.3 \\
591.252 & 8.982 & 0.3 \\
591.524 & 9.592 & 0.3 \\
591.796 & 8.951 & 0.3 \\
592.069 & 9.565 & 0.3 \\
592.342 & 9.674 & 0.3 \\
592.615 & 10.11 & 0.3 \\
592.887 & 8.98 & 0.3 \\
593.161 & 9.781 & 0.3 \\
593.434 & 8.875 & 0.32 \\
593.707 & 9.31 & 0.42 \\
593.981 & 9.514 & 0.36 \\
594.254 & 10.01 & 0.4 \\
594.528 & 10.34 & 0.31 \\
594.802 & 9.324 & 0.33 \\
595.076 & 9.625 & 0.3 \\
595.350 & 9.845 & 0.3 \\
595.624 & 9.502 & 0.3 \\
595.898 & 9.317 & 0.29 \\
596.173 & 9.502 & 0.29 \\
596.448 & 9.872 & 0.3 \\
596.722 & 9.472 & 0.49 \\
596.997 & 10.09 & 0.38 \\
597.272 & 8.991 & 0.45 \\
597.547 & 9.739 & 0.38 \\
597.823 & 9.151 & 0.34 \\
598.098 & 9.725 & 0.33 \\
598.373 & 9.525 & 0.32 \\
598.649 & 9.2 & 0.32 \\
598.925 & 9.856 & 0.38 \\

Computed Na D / 0.22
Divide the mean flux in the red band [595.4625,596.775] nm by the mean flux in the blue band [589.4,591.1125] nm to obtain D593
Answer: 1.04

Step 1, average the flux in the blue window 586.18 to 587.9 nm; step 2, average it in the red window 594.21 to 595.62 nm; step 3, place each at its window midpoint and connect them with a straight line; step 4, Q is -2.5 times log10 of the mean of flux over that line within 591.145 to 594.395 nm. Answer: 0.04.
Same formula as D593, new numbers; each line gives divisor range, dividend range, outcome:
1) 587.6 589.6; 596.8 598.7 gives 1.05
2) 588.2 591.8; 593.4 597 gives 1.06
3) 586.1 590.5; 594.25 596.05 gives 1.04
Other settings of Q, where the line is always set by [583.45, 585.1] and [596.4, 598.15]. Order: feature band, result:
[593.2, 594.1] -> 0.04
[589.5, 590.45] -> 0.09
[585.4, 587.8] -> 0.01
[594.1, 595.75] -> -0.02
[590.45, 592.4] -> 0.03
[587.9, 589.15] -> 0.06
